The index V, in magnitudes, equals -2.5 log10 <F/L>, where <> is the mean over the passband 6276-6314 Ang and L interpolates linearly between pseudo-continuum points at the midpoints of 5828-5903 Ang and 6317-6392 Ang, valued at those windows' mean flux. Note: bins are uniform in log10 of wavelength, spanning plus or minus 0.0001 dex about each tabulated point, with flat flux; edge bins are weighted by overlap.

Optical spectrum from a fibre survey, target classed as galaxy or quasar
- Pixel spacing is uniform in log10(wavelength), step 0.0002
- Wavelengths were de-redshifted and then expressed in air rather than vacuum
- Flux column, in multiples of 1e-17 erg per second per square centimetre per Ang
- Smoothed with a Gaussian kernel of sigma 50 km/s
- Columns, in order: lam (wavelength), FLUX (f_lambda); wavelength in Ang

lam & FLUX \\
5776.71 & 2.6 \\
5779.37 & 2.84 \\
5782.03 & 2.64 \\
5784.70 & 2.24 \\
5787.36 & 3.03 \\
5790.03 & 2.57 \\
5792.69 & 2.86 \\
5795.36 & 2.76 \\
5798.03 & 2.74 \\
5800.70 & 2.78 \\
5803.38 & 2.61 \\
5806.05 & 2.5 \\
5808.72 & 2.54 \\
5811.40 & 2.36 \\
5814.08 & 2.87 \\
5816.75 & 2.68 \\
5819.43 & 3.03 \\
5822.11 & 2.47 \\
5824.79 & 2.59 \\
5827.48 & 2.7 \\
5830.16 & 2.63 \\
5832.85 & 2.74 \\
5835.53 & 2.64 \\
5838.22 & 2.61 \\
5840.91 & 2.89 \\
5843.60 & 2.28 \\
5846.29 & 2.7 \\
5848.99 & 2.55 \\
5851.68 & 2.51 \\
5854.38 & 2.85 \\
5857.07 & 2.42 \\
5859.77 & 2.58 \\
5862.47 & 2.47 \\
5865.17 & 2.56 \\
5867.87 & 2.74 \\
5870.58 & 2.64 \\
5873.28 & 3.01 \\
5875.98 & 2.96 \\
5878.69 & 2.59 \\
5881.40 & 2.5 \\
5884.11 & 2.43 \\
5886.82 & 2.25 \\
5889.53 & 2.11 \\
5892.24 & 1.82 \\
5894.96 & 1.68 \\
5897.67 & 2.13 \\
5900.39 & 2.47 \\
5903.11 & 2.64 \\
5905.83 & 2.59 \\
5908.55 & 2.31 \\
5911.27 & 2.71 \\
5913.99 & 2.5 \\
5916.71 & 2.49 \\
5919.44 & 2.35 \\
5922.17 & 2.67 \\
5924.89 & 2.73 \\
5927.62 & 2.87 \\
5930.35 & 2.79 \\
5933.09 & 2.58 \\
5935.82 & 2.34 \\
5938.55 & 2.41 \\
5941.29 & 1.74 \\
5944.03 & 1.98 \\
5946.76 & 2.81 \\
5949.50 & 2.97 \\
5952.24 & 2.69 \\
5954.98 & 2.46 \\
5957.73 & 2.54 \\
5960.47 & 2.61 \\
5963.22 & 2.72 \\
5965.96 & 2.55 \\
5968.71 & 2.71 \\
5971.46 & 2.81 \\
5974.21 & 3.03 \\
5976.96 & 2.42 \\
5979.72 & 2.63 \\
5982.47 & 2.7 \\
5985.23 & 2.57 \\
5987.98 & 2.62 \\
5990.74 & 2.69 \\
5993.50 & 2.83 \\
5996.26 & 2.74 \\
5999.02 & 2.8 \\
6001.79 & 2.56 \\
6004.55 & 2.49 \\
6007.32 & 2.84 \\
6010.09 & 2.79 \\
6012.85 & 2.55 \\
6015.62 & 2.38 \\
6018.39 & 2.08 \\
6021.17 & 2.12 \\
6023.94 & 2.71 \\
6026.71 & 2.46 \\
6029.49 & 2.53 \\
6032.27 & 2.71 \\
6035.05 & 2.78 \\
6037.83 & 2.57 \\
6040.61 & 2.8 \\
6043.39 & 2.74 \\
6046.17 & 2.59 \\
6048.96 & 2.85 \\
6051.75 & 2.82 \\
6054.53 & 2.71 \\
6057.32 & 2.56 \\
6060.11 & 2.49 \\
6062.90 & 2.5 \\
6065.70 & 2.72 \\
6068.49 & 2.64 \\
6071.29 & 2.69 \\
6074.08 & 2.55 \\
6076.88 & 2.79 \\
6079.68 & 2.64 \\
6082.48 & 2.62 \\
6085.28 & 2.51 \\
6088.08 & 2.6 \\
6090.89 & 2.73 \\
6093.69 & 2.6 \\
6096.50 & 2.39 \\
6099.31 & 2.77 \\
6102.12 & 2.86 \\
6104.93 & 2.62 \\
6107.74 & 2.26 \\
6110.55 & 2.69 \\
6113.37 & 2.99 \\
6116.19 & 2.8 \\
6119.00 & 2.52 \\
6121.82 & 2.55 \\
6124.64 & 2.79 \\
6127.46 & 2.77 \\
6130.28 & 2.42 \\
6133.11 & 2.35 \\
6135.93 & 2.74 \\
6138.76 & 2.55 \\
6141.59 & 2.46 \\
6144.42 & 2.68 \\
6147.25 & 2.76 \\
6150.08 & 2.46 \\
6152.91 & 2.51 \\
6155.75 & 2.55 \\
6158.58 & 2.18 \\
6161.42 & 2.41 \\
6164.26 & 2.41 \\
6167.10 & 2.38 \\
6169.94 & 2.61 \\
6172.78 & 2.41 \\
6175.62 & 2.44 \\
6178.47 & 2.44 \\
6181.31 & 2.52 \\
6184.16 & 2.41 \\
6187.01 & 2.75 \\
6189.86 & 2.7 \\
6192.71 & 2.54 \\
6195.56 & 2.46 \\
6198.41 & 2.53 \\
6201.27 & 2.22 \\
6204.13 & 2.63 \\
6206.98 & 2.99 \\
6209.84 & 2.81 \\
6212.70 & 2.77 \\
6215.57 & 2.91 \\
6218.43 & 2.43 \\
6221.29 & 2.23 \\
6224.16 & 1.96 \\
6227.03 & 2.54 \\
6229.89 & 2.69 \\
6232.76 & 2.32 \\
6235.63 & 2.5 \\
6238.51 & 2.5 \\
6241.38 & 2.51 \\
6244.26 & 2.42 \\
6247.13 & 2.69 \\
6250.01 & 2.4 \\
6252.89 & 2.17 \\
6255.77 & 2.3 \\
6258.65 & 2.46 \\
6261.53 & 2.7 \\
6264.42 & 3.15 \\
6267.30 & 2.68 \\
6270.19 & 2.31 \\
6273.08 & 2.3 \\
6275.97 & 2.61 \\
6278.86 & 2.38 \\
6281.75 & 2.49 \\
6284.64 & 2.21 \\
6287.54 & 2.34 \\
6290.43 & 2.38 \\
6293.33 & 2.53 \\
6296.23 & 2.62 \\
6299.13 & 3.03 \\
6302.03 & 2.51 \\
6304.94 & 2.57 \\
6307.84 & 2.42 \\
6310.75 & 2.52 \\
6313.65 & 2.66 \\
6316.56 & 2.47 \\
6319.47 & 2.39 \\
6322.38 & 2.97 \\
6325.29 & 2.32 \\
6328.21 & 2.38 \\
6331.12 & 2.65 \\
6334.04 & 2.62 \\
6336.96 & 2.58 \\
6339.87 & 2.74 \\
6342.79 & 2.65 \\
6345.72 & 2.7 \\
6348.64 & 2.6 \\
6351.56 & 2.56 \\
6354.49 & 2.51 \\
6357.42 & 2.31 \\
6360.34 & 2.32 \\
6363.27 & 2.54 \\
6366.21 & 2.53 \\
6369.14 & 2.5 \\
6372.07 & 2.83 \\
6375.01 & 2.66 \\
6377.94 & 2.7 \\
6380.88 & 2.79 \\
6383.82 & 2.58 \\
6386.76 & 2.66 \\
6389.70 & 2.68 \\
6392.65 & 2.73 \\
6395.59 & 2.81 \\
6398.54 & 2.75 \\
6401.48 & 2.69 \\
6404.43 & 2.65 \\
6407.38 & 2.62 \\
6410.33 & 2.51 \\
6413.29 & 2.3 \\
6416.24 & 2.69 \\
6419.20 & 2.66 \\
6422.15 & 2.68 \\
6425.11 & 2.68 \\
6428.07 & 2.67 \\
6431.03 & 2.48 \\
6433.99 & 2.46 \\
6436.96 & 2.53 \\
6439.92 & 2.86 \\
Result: 0.03 mag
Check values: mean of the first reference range 2.51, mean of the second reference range 2.59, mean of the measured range 2.51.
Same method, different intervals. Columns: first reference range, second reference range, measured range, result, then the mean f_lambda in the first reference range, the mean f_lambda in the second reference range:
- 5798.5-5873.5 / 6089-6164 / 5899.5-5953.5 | 0.04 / 2.64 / 2.59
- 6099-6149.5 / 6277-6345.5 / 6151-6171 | 0.08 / 2.64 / 2.54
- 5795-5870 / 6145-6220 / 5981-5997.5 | -0.04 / 2.63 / 2.55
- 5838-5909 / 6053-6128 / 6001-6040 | 0.02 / 2.49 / 2.64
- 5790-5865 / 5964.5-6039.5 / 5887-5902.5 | 0.25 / 2.64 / 2.62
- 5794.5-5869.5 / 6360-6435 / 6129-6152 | 0.03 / 2.63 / 2.63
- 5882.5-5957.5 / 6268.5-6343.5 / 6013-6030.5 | 0.03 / 2.43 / 2.52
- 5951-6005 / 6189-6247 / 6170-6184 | 0.04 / 2.66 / 2.53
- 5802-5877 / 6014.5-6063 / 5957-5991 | -0.03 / 2.65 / 2.58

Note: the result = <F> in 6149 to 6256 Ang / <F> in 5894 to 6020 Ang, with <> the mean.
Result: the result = 0.97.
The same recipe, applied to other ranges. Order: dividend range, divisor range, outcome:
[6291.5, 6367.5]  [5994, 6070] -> 0.98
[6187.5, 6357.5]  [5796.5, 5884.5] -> 0.96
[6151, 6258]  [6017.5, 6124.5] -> 0.95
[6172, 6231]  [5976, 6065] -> 0.97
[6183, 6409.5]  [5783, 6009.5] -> 0.99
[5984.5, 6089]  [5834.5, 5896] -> 1.04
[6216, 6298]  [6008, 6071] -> 0.95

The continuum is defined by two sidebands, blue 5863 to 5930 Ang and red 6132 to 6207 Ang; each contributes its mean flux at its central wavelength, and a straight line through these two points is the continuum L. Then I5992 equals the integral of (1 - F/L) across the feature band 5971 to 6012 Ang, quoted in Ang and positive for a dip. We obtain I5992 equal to -3.2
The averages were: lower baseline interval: 2.49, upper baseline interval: 2.51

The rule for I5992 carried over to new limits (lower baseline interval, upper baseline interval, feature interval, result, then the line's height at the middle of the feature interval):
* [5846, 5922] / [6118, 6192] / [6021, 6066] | -2.29 Ang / 2.51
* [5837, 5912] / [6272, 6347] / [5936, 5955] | 0.57 Ang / 2.5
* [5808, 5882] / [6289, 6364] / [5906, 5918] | 0.57 Ang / 2.64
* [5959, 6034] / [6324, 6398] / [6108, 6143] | -0.16 Ang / 2.61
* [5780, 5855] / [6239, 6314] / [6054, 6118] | -1.68 Ang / 2.57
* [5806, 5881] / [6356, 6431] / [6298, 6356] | 0.73 Ang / 2.62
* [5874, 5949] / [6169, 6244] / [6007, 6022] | 0.14 Ang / 2.47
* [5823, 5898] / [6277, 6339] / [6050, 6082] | -1.53 Ang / 2.53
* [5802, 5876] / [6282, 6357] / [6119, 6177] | 1.42 Ang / 2.58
